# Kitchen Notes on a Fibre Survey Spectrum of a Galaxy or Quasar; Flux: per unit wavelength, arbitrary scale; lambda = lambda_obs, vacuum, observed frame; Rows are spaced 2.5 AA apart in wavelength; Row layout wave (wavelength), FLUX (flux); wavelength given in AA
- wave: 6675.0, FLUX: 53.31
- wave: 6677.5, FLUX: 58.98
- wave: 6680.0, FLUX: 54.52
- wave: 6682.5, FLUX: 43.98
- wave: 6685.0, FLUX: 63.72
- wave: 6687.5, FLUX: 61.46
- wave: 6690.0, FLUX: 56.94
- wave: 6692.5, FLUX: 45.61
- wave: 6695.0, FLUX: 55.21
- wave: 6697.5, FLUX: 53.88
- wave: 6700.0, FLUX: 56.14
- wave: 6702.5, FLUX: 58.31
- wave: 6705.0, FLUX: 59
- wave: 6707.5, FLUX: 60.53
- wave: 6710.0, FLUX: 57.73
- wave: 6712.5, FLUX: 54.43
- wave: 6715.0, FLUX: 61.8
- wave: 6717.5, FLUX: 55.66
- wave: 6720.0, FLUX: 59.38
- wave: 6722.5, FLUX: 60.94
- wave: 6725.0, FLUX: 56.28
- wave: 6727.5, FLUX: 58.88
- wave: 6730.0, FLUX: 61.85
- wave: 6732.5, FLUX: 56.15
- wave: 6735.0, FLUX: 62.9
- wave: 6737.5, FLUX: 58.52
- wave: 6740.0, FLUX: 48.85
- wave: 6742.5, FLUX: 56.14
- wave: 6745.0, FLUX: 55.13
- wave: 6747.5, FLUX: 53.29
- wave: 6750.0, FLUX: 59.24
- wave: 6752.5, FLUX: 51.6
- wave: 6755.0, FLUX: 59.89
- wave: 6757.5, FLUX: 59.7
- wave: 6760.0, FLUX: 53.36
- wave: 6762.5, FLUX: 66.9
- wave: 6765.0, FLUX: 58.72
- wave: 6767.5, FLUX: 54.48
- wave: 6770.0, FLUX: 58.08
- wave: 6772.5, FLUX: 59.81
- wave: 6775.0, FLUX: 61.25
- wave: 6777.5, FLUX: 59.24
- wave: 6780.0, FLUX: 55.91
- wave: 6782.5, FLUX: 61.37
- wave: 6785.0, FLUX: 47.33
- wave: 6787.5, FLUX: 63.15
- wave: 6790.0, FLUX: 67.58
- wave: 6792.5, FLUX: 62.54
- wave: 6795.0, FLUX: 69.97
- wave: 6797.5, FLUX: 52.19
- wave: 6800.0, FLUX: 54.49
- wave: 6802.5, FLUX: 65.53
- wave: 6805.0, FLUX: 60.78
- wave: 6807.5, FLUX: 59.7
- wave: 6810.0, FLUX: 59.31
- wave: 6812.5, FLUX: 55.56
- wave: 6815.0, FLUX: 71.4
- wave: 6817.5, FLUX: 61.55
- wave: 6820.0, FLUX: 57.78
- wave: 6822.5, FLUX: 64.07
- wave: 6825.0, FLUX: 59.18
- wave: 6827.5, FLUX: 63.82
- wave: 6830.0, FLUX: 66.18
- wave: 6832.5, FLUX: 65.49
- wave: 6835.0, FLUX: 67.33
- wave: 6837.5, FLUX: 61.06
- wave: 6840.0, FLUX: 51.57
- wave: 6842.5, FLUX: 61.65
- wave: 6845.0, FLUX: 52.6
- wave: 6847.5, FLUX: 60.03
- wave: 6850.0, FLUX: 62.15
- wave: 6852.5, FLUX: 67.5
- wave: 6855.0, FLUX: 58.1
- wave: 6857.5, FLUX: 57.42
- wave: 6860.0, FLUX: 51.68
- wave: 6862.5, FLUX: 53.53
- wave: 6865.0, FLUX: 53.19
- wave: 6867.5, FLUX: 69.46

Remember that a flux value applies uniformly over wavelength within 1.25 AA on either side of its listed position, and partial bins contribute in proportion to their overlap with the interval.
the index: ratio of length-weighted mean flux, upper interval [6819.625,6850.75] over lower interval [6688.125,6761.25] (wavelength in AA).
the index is 1.1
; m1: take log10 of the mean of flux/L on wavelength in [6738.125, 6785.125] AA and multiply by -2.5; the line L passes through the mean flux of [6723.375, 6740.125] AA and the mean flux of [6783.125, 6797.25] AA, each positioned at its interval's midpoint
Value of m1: 0.05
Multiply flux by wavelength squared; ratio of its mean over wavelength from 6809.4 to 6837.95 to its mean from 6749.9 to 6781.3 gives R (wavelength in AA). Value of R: 1.10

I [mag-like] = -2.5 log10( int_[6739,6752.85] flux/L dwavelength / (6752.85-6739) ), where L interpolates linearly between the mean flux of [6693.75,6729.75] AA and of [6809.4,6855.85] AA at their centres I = 0.09 mag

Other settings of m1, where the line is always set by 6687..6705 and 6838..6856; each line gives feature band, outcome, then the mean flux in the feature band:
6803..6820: -0.05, 61.3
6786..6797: -0.12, 64.5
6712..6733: -0.05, 58.6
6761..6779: -0.04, 59.6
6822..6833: -0.09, 63.6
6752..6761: 0.01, 56.6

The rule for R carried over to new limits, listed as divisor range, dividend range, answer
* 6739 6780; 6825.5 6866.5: 1.07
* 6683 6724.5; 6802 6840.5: 1.12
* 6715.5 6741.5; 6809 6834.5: 1.11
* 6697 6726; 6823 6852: 1.10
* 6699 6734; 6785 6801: 1.06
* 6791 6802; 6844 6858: 1.01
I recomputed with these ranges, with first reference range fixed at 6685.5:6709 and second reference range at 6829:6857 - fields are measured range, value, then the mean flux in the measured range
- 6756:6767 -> -0.01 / 59.3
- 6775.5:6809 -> -0.01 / 60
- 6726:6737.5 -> -0.04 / 59.7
